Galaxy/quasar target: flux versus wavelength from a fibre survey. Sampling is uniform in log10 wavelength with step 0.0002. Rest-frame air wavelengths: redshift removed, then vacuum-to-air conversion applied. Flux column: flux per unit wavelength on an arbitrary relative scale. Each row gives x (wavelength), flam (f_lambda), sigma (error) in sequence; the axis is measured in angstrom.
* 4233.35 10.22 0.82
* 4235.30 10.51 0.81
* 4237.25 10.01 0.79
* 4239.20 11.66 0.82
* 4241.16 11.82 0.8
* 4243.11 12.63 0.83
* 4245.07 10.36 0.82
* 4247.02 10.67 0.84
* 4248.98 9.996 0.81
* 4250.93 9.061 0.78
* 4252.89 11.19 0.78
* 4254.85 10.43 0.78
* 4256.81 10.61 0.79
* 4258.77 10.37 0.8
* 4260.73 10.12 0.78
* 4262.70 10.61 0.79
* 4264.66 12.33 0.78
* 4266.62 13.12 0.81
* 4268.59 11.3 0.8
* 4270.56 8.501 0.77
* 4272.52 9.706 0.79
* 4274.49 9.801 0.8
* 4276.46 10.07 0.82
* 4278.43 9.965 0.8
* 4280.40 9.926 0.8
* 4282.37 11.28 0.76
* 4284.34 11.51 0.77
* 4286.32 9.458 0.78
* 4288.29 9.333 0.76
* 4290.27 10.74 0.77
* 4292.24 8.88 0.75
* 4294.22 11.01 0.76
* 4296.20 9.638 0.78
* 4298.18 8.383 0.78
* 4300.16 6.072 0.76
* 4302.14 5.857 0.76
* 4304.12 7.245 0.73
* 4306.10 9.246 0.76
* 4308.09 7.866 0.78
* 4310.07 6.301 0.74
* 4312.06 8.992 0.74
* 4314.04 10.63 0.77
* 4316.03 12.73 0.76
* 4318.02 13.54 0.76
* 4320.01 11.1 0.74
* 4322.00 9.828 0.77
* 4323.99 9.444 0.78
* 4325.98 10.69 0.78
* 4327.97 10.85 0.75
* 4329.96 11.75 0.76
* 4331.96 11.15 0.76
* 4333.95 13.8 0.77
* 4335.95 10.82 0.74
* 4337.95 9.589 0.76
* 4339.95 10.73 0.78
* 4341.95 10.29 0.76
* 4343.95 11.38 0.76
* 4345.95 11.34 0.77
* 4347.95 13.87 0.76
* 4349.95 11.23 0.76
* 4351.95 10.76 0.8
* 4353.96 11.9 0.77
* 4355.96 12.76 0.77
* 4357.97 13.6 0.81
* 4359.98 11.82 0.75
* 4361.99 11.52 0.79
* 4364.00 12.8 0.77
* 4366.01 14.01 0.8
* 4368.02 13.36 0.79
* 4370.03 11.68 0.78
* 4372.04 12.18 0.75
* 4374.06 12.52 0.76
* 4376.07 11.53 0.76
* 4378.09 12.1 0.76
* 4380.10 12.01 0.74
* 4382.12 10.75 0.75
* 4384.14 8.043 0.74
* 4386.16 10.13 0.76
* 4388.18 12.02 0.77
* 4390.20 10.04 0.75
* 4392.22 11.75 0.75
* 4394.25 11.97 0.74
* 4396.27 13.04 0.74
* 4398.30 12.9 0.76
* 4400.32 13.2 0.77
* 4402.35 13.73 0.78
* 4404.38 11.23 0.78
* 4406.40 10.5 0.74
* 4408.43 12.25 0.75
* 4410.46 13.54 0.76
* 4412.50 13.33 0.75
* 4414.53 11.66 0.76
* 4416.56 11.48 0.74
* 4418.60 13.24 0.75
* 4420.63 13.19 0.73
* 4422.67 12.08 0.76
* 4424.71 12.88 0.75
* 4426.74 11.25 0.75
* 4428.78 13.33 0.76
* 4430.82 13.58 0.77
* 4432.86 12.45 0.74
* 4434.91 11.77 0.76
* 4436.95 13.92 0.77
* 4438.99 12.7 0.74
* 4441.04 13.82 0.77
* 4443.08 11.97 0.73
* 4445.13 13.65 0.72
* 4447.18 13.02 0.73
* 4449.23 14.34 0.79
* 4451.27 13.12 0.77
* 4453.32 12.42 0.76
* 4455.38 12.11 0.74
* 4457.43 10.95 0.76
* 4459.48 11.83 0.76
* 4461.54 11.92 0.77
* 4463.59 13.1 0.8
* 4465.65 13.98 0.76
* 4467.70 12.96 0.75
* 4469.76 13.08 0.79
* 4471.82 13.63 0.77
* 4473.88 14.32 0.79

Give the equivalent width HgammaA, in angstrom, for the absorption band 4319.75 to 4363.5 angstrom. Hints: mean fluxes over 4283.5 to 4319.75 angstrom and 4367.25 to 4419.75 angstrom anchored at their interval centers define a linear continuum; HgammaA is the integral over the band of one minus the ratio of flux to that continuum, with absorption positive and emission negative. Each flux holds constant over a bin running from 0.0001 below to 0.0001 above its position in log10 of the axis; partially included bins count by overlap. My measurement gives -3.9 angstrom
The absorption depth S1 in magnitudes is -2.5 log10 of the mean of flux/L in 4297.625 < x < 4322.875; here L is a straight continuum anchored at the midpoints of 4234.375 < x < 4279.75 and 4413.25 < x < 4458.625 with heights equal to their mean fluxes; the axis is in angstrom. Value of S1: 0.235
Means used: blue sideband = 10.6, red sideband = 12.7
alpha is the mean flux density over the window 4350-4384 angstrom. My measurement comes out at 12.1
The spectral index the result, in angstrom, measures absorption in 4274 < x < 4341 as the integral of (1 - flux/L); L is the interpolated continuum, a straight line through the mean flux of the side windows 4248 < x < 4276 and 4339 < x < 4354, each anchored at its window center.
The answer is 6.4 angstrom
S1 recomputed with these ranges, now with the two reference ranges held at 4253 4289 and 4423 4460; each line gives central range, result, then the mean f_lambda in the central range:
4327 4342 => 0.015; 11.2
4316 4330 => 0.006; 11.1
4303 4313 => 0.358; 7.9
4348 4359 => -0.058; 12.2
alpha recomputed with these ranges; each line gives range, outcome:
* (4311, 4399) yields 11.6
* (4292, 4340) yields 9.85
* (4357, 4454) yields 12.4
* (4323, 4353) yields 11.2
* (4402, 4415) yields 12.3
